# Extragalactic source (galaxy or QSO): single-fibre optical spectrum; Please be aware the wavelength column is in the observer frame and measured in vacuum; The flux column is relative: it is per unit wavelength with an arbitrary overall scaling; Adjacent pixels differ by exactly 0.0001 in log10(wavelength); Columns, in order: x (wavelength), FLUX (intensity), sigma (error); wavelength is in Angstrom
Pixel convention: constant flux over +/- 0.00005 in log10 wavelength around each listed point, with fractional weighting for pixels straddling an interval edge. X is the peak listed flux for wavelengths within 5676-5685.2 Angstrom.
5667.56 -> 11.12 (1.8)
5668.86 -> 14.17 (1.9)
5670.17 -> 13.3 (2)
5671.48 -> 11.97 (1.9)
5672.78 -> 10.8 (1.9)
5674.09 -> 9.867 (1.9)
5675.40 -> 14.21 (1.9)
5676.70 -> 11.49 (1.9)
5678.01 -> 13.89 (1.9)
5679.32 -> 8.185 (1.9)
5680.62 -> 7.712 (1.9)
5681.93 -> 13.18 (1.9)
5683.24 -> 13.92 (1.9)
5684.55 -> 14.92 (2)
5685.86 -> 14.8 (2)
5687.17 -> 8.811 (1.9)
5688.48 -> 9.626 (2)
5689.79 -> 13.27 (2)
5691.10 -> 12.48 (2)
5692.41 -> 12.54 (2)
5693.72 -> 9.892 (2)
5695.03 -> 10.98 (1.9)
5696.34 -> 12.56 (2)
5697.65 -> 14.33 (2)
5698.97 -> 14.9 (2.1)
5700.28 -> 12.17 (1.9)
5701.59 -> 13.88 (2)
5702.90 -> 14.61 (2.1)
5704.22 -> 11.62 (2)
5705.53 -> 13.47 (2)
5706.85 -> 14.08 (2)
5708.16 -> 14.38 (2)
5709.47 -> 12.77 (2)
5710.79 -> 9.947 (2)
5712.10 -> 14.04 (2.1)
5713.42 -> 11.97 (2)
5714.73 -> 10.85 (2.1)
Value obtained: 14.92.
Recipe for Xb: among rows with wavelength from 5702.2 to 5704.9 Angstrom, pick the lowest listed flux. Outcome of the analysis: 11.62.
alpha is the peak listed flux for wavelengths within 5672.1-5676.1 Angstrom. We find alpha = 14.21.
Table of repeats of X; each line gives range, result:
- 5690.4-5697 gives 12.56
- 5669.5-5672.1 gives 13.3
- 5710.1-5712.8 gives 14.04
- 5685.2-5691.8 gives 14.8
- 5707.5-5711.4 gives 14.38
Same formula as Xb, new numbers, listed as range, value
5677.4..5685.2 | 7.712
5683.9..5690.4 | 8.811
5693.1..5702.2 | 9.892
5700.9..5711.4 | 9.947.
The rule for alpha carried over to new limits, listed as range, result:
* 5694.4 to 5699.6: 14.9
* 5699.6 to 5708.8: 14.61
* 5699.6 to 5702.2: 13.88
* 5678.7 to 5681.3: 8.185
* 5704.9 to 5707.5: 14.08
